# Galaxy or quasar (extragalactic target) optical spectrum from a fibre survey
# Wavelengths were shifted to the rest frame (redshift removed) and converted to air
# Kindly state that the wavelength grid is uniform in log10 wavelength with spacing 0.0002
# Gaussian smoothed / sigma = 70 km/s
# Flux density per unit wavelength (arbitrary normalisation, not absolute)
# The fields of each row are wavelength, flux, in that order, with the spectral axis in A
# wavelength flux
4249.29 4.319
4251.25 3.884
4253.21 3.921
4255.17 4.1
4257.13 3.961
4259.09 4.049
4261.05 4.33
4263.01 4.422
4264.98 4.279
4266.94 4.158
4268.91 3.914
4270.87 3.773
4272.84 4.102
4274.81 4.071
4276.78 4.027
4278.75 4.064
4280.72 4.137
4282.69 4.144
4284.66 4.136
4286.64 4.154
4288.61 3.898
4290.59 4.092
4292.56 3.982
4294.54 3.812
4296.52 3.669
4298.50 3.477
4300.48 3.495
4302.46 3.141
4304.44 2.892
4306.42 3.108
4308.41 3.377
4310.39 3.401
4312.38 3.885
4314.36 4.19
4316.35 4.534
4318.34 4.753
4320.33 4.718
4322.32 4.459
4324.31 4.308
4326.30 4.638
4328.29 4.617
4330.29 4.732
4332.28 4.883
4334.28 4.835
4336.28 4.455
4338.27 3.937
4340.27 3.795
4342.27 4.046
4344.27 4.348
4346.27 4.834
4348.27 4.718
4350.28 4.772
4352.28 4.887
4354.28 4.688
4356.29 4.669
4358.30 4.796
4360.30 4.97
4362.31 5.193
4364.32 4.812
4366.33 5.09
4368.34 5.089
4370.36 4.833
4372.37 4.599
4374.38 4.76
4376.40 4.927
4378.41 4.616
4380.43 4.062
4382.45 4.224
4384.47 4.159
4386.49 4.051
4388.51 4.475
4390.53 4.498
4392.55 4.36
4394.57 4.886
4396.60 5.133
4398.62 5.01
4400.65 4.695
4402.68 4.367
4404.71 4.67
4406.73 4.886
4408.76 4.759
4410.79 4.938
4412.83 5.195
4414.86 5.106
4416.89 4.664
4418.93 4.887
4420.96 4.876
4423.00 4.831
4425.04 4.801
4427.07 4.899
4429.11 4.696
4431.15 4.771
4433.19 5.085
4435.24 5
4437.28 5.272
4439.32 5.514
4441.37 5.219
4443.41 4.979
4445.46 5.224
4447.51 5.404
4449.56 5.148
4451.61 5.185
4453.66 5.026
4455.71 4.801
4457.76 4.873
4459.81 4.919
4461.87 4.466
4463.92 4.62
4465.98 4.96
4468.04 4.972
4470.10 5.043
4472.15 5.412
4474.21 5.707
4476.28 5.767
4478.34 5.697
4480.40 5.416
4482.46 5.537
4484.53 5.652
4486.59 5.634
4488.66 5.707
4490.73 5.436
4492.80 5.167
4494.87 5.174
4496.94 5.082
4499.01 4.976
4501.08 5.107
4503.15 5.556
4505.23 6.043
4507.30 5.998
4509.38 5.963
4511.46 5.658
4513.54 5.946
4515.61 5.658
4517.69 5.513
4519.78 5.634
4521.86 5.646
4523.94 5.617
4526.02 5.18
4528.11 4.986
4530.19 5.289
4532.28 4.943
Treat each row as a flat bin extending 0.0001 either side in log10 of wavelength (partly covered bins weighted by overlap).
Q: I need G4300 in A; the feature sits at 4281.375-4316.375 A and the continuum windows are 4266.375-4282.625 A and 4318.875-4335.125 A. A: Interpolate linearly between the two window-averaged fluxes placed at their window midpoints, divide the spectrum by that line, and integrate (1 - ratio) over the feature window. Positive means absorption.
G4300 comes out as 4.8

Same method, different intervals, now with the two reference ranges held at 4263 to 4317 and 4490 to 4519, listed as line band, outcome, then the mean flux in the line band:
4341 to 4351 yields -0.5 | 4.52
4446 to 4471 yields 1.0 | 4.95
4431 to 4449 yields -0.6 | 5.18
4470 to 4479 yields -0.5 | 5.57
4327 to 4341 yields -1.0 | 4.48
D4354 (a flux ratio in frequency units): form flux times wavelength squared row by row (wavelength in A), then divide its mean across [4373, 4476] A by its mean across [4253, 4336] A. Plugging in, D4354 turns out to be 1.27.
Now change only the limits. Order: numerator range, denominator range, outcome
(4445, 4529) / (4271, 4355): 1.40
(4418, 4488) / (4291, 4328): 1.40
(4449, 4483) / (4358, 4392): 1.15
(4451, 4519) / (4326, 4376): 1.22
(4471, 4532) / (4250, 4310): 1.57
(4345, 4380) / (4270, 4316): 1.31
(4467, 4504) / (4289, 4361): 1.37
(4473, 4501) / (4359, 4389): 1.23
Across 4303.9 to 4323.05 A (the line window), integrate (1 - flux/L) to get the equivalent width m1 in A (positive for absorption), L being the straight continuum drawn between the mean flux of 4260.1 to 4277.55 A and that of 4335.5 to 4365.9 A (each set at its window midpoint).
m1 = 1.9 A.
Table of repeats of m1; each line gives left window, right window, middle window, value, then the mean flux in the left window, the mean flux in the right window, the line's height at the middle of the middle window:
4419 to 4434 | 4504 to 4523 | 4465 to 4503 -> 0.69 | 4.85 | 5.78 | 5.47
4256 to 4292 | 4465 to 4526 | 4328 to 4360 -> -0.22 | 4.09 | 5.5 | 4.54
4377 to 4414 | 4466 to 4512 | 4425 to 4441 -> -0.21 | 4.62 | 5.47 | 4.96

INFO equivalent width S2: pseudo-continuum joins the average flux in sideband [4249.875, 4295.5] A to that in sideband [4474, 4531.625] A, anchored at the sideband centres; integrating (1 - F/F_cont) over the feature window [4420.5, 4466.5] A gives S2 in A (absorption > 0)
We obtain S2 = 1.4 A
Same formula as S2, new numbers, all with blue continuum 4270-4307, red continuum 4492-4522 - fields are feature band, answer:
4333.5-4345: 0.0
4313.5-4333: -2.4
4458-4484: 0.2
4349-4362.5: -1.5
